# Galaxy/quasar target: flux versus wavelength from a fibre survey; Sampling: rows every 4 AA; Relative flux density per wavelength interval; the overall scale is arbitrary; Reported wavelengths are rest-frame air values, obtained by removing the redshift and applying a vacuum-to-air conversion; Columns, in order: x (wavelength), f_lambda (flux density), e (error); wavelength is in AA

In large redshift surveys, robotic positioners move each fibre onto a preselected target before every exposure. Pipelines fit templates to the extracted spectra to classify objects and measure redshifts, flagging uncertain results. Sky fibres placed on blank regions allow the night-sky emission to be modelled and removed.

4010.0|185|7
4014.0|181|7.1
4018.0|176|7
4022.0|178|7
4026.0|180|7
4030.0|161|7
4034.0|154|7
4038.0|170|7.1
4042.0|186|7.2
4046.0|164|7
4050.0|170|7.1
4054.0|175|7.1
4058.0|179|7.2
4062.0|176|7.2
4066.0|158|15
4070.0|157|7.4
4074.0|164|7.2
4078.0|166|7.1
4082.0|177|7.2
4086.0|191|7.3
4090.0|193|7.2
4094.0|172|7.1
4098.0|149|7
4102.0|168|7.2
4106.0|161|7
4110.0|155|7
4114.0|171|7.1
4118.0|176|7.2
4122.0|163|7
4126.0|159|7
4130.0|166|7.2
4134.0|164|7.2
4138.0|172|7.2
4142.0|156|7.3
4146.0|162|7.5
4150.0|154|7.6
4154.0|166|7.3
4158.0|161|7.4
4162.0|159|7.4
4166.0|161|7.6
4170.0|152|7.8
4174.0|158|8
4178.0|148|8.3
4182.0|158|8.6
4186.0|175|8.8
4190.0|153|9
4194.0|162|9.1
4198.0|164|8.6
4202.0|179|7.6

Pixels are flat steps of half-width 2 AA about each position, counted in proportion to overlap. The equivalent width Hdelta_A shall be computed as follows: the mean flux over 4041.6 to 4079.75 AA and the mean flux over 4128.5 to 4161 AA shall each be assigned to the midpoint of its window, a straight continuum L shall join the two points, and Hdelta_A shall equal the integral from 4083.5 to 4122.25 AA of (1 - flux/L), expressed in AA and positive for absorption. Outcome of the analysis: -1.09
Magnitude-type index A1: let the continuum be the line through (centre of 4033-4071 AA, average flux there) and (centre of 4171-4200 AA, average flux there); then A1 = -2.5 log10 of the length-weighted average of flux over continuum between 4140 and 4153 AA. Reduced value 0.03 mag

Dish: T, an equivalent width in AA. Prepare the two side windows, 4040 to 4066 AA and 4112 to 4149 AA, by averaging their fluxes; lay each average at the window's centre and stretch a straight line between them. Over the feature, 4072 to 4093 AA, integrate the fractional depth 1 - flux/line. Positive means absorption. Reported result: -0.9 AA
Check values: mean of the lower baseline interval 174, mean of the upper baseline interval 165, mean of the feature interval 178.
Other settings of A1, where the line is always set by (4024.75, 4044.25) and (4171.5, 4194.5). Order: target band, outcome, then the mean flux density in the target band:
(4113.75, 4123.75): -0.04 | 170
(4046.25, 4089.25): -0.03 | 172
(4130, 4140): -0.04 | 168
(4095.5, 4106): 0.03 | 160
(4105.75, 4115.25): 0.01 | 162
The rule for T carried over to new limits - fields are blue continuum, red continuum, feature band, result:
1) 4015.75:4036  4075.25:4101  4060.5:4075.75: 0.8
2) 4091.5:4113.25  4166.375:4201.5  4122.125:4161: -0.3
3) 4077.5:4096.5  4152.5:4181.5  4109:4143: 0.8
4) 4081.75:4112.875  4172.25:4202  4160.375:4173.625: 0.5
